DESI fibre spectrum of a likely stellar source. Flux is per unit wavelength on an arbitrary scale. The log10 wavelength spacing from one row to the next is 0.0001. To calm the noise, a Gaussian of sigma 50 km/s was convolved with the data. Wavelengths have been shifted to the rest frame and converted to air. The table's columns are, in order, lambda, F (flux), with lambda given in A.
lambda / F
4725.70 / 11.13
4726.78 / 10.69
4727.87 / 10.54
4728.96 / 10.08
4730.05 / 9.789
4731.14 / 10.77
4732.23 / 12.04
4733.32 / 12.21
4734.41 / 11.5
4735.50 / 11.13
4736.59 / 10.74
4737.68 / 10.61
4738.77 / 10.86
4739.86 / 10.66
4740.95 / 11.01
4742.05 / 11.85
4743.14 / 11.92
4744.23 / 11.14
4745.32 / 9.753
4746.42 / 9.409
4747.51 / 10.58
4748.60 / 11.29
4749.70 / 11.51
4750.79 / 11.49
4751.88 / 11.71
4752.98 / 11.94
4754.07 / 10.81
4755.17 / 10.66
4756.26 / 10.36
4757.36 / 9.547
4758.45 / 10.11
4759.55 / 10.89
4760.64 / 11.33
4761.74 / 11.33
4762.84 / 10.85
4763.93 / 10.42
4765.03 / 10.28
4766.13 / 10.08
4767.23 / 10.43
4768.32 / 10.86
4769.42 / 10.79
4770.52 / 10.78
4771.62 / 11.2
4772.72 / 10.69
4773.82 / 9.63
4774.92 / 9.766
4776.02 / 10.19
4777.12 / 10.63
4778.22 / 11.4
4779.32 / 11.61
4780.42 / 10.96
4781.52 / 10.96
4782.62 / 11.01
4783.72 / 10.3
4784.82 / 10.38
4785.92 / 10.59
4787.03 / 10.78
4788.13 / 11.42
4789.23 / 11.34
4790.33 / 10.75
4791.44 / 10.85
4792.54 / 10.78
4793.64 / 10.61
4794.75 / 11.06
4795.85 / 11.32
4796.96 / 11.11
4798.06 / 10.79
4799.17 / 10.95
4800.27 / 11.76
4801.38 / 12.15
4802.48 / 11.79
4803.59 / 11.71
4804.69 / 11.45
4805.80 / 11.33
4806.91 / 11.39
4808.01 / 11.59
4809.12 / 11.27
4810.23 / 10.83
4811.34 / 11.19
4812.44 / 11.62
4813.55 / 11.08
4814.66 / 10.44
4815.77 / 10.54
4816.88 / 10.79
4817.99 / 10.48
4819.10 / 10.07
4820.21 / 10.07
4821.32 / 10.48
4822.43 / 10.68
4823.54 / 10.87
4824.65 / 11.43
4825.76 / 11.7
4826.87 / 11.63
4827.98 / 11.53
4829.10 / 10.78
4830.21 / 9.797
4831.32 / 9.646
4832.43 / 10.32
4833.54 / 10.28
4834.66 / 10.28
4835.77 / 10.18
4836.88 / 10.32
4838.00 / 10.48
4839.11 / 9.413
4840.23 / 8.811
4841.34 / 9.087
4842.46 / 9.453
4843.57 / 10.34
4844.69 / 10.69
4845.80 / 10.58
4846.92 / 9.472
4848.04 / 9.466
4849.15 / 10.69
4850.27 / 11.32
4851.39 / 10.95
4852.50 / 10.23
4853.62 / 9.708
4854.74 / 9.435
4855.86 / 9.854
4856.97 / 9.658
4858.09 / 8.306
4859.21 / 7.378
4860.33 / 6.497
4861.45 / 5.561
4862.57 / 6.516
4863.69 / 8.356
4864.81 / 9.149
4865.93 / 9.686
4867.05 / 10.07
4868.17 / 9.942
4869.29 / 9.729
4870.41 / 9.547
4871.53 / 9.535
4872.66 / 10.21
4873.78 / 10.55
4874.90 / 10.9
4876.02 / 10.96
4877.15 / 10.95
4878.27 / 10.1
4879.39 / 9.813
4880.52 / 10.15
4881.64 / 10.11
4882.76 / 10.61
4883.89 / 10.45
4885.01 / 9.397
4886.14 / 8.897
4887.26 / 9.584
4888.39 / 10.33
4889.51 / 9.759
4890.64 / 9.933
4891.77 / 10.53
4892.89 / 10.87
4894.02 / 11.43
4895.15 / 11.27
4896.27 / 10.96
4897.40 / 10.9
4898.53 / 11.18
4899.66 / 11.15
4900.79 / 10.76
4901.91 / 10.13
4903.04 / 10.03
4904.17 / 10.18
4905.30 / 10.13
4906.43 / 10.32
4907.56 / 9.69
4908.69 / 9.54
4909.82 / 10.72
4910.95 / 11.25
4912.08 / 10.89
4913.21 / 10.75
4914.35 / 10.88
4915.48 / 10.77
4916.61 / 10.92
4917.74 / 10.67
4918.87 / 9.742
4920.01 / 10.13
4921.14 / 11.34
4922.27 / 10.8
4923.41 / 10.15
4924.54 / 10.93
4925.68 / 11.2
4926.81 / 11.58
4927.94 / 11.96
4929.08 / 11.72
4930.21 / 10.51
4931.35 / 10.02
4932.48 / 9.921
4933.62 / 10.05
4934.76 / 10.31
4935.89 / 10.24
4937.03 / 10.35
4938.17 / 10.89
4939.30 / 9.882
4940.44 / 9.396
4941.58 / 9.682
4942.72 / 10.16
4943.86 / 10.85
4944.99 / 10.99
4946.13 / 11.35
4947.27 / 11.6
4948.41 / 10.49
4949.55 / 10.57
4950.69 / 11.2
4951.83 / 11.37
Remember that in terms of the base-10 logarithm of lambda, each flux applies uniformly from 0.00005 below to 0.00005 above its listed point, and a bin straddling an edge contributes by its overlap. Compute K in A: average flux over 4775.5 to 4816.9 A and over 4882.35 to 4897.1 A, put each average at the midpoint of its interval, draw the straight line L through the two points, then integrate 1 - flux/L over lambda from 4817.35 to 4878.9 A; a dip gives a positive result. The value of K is 4.42 A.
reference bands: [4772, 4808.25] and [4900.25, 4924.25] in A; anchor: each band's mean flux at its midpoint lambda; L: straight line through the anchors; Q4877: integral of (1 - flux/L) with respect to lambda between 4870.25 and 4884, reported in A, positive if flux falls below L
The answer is 0.4 A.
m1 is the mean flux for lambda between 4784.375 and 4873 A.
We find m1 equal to 10.3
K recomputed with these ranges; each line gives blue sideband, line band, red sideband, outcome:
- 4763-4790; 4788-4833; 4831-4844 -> -3.35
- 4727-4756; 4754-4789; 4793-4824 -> 1.13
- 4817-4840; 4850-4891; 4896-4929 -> 4.02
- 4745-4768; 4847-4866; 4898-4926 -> 2.93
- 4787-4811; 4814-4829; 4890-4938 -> 0.40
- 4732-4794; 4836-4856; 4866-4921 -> 0.98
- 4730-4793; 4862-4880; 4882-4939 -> 1.46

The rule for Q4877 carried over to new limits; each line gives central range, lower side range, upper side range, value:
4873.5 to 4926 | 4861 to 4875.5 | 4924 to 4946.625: -3.2 A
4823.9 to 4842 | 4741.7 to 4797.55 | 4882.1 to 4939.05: 0.6 A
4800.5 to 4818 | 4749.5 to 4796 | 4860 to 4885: -1.6 A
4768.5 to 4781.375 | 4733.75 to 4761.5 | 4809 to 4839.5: 0.1 A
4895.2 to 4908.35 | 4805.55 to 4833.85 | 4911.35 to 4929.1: 0.4 A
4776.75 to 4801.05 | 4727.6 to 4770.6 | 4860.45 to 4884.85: -1.2 A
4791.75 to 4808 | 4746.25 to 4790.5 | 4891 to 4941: -0.9 A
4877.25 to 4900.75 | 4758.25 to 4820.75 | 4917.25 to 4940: 0.7 A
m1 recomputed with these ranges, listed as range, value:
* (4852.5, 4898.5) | 9.72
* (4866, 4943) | 10.4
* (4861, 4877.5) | 9.45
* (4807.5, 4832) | 10.8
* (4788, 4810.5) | 11.3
